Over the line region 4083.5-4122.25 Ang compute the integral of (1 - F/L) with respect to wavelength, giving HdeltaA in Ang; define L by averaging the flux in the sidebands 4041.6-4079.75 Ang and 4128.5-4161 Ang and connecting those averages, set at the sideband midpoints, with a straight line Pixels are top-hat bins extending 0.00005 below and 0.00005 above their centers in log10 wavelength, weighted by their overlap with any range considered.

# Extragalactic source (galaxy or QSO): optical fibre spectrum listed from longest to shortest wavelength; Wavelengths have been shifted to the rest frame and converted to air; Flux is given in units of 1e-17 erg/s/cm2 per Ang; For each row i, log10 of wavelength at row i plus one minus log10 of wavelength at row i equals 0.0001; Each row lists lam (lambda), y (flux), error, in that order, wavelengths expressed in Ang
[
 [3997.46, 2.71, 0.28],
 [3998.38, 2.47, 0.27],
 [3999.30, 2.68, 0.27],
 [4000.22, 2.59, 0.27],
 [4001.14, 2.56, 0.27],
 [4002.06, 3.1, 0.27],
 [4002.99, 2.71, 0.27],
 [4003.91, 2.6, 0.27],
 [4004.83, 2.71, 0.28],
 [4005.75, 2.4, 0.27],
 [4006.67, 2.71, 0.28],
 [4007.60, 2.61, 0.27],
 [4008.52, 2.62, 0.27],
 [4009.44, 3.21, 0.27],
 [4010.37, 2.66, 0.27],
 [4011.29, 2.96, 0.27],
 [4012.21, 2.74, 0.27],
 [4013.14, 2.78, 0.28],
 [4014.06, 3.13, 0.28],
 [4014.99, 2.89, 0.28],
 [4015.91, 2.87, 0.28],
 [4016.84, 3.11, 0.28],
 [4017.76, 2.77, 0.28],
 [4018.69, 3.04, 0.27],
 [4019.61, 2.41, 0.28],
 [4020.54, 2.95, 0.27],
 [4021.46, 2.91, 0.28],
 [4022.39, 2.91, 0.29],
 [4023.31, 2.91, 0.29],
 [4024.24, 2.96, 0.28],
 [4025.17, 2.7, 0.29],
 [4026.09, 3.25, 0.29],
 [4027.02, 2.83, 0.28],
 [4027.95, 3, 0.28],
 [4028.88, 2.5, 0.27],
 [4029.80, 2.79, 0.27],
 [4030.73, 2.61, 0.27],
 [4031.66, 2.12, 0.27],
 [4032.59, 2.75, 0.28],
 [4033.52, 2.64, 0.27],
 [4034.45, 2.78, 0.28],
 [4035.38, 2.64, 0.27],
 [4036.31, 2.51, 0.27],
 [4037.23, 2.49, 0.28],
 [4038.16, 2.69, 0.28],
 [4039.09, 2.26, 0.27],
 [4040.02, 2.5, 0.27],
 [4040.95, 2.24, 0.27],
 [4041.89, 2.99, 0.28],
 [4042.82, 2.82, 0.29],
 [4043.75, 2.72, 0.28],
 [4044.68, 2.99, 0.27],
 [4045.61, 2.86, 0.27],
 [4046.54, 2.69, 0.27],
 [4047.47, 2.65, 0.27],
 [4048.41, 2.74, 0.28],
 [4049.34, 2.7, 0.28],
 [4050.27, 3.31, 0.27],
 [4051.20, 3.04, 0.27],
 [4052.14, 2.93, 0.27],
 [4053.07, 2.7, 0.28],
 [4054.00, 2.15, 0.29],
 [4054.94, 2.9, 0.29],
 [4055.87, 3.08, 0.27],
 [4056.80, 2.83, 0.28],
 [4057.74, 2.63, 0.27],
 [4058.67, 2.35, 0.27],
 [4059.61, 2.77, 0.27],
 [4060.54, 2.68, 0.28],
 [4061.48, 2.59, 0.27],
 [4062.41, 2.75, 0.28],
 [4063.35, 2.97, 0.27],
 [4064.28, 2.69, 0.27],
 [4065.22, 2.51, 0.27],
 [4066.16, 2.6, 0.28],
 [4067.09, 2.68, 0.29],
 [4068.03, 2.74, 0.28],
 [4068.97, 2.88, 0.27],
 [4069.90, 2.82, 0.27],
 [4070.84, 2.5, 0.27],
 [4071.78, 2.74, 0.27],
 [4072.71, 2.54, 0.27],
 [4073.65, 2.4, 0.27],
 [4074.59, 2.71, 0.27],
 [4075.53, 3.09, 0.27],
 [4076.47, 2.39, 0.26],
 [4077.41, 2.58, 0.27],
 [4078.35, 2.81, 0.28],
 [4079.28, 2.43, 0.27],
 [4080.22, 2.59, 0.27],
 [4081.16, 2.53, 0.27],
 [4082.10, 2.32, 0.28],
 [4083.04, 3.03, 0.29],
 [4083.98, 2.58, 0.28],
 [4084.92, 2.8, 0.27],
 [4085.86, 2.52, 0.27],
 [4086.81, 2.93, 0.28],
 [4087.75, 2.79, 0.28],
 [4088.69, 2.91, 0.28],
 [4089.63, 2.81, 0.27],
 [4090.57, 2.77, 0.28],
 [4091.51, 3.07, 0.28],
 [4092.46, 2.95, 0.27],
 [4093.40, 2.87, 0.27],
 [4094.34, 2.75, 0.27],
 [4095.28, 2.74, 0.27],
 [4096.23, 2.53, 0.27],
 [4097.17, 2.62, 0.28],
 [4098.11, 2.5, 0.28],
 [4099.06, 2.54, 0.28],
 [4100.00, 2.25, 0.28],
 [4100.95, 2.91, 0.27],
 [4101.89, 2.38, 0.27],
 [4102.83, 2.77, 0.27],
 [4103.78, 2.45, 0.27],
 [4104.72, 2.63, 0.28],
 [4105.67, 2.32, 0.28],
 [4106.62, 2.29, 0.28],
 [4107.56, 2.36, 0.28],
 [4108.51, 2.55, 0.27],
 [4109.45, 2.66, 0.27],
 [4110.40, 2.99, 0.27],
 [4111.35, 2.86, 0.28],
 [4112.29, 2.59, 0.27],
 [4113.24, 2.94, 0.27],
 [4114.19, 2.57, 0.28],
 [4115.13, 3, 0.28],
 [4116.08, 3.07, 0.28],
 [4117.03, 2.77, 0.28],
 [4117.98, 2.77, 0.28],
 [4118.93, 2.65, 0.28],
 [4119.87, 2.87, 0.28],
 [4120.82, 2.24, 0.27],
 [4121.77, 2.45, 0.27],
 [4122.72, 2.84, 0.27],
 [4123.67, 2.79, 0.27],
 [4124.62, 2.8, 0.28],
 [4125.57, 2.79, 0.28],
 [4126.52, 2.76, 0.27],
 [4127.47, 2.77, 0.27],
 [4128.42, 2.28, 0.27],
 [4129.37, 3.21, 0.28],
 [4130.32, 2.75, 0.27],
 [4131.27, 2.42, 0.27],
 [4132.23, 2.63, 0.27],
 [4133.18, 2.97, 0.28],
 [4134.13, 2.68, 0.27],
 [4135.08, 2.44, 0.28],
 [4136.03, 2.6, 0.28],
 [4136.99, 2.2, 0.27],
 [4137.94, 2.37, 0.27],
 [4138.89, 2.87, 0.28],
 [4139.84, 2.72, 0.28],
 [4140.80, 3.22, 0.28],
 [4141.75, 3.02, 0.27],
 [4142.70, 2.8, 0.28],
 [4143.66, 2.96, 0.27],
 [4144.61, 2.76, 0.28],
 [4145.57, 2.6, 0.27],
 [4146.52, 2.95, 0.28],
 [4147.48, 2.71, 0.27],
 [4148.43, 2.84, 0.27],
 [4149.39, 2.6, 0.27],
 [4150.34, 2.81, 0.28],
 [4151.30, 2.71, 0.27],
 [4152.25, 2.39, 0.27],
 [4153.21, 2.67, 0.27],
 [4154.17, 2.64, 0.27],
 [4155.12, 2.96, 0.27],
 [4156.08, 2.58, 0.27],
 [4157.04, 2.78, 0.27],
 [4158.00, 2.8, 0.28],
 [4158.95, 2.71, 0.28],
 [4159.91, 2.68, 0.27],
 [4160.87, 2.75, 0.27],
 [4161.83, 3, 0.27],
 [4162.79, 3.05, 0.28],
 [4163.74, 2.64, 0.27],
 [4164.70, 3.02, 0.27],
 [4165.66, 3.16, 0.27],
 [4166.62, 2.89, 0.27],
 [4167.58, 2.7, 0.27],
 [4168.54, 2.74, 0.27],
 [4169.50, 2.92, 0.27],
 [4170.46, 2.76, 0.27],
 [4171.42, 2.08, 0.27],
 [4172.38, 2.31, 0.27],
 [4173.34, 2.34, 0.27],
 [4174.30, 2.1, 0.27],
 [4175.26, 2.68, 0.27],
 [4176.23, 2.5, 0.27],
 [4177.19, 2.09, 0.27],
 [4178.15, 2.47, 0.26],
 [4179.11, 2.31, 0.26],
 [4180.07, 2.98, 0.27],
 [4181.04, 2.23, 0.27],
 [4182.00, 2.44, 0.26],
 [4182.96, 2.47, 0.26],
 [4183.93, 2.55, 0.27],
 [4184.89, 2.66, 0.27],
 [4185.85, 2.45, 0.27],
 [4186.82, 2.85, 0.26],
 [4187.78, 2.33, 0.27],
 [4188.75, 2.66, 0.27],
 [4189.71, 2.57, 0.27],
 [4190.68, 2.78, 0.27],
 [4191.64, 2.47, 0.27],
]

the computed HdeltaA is 0.6 Ang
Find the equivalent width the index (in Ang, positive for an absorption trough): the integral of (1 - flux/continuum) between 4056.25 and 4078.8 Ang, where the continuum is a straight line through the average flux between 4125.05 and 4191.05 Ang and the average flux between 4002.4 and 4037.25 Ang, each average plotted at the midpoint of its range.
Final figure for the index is 0.5 Ang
